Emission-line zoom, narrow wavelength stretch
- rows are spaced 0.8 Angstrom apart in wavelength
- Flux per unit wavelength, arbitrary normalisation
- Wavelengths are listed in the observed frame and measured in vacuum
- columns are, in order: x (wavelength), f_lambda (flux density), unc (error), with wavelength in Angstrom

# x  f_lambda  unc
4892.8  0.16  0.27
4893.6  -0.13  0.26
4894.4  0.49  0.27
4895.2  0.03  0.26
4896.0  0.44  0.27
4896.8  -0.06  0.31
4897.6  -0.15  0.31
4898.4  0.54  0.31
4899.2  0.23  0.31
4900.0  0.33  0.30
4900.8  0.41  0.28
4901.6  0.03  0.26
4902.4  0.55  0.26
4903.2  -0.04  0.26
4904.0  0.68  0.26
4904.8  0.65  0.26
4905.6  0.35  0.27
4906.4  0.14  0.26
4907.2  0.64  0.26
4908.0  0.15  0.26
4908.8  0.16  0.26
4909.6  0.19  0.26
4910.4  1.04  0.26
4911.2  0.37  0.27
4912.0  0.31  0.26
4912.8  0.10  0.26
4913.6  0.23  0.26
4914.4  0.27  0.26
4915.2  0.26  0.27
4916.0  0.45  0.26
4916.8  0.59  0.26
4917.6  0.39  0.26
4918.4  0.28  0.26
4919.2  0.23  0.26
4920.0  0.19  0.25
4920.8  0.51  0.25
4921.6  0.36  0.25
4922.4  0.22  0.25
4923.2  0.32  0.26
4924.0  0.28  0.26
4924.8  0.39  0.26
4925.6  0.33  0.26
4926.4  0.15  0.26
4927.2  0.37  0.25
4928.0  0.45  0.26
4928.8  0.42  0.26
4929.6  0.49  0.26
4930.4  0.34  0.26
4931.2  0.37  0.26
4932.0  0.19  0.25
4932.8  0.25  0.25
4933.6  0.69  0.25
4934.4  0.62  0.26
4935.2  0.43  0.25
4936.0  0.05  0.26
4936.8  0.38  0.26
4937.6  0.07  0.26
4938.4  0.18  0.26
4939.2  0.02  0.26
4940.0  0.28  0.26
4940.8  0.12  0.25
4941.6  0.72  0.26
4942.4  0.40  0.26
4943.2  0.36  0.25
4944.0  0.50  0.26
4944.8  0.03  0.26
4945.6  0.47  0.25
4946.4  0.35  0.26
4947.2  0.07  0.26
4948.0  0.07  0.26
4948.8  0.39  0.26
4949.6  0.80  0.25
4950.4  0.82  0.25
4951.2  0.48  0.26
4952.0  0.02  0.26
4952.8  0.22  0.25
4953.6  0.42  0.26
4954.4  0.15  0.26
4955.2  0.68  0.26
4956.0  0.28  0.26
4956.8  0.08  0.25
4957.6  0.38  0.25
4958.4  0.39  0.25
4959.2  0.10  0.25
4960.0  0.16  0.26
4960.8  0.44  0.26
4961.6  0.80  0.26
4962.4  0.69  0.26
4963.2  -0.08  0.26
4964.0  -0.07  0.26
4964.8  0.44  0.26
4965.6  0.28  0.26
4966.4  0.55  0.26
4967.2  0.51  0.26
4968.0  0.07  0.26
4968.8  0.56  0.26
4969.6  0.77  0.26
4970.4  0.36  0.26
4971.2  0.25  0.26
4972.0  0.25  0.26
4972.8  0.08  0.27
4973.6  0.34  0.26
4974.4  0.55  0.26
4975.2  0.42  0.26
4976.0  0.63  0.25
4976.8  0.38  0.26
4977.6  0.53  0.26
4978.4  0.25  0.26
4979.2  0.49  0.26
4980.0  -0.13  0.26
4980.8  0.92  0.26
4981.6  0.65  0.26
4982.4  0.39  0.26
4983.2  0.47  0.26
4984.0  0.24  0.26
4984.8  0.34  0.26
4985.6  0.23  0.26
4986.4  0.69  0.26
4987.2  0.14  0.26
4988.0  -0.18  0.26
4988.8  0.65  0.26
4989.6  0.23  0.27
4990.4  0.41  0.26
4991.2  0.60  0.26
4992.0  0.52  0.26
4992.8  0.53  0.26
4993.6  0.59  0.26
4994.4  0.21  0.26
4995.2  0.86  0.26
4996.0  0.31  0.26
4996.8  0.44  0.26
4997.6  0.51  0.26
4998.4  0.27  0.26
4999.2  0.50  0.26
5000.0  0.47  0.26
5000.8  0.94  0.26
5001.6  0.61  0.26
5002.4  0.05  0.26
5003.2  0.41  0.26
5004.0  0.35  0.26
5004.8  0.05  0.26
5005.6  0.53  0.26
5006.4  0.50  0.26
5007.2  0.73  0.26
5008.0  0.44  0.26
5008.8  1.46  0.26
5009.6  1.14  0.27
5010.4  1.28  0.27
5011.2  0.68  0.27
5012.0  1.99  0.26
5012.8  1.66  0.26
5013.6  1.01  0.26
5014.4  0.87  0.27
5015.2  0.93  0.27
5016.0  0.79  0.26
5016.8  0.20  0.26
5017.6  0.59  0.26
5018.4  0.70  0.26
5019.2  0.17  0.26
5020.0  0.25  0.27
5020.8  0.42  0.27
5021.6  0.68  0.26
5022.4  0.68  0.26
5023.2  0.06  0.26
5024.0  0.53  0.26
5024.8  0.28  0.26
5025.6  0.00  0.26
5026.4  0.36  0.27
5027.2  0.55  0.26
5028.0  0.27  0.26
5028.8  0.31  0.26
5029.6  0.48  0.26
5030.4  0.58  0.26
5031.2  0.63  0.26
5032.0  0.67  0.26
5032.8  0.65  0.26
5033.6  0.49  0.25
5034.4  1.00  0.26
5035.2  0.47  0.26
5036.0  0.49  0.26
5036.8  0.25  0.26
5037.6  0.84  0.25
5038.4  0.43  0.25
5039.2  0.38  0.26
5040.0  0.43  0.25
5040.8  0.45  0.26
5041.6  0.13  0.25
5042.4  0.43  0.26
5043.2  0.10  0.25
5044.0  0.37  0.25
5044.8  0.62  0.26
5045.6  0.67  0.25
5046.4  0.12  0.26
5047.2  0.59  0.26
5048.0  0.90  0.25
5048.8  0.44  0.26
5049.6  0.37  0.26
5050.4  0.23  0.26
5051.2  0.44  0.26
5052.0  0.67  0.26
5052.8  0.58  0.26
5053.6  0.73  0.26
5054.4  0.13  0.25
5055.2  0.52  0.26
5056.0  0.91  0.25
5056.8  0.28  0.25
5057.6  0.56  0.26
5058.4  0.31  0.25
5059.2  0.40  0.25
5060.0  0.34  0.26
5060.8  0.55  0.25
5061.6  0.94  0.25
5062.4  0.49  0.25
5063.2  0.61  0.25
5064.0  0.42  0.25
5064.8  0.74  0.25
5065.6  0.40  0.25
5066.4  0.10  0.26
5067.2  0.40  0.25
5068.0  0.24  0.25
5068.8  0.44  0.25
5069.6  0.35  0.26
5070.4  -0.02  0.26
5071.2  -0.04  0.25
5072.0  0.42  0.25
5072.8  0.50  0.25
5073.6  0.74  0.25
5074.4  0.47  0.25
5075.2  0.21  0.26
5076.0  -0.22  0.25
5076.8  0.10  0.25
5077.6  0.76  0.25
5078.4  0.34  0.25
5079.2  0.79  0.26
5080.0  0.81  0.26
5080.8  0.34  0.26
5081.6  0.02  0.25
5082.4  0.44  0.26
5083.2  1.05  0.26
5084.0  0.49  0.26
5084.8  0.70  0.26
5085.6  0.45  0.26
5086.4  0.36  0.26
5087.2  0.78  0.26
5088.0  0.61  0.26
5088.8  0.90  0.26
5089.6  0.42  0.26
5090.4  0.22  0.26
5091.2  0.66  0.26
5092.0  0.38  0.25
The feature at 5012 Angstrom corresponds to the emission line [O II] 3727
